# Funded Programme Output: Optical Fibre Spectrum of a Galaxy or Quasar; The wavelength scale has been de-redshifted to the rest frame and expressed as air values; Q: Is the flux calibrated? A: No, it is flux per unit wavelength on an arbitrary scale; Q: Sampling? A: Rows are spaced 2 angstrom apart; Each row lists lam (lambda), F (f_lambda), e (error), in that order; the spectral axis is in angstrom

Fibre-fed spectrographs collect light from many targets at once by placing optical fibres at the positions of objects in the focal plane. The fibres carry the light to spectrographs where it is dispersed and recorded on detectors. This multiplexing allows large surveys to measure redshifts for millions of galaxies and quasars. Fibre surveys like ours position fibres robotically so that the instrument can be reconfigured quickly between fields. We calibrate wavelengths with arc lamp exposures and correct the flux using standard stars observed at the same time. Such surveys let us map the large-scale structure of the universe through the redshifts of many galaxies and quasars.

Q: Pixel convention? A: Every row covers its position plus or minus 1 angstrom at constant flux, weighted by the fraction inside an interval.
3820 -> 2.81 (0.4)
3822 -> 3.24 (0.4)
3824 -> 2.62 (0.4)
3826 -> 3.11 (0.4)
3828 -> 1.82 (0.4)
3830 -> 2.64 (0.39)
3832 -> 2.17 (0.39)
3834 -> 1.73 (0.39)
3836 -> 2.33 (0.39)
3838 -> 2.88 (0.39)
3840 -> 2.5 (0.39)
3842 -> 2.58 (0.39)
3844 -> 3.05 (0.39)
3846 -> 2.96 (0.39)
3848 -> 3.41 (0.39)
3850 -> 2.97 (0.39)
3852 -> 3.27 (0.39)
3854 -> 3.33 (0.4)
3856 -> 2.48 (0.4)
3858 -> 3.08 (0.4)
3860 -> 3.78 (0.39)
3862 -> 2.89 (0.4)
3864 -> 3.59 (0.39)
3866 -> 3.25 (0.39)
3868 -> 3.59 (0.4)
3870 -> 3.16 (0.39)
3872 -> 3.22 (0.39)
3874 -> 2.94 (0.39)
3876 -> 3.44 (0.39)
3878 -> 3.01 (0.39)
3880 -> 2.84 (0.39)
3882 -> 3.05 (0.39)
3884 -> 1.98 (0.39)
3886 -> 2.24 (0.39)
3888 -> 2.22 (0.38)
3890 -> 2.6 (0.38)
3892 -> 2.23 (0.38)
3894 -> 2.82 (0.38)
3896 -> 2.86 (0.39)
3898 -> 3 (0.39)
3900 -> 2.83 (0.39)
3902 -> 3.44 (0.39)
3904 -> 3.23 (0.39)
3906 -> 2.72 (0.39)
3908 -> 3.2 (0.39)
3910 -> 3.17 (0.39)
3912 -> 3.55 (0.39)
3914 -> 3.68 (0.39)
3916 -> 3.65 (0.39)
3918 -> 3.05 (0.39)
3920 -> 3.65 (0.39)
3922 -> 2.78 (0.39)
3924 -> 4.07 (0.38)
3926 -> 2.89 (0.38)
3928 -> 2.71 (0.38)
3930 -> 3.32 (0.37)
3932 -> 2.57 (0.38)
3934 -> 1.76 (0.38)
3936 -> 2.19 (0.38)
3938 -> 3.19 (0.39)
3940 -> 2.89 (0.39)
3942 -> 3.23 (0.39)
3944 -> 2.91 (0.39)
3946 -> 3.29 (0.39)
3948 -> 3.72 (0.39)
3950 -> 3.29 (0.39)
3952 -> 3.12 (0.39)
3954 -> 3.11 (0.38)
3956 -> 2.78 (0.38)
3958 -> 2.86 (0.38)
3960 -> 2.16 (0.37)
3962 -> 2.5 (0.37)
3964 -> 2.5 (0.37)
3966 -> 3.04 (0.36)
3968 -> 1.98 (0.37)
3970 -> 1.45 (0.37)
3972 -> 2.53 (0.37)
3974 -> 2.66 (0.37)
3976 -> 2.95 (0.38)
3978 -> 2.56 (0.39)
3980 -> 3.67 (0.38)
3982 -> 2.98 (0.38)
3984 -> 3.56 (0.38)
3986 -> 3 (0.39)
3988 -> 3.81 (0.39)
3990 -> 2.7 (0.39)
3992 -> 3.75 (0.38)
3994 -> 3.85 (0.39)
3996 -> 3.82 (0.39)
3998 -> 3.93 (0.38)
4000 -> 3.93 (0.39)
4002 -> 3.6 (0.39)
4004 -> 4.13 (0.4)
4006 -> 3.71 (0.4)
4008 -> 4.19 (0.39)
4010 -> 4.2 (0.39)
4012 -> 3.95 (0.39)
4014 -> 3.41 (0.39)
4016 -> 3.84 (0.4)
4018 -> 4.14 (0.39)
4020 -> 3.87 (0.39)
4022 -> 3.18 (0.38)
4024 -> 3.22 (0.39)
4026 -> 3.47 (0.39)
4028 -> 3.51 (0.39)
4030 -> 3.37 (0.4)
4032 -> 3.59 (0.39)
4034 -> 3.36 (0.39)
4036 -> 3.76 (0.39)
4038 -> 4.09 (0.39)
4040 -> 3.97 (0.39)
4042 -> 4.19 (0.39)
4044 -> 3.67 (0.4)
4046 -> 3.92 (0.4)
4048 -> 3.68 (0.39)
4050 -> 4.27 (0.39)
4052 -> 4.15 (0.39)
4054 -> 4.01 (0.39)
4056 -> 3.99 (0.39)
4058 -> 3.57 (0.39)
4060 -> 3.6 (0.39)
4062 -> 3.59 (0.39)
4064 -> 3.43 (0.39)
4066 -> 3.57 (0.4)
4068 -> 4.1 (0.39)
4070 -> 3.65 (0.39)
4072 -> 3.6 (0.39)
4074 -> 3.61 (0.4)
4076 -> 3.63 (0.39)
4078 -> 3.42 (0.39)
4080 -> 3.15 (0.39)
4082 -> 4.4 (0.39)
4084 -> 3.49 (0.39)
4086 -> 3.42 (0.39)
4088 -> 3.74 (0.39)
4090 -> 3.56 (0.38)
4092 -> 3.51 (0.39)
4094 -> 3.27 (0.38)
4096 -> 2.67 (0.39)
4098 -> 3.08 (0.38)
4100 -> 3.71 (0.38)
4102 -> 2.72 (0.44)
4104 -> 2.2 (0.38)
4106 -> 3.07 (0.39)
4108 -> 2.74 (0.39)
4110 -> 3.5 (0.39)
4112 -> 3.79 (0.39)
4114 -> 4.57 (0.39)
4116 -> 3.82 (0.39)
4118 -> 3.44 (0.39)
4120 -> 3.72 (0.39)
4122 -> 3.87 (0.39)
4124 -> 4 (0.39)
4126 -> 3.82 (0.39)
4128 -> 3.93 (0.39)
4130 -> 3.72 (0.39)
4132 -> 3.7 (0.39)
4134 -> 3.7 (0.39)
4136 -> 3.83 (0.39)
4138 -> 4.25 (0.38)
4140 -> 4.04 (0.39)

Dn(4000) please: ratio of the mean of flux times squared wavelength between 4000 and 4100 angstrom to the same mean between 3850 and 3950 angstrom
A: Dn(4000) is 1.31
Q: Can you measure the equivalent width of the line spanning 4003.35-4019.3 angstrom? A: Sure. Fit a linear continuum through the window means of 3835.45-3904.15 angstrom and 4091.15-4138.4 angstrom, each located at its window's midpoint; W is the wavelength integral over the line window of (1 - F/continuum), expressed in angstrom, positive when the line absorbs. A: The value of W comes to -3.2 angstrom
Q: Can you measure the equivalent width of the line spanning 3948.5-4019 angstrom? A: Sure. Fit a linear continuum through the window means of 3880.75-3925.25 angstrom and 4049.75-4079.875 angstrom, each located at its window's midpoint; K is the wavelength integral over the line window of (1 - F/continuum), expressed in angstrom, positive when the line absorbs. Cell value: 2.4 angstrom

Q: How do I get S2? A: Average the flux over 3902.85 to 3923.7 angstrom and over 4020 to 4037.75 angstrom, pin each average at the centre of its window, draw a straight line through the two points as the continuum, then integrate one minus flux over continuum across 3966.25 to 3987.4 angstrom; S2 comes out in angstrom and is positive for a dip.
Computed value 4.0 angstrom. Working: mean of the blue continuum 3.3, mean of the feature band 2.77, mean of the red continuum 3.48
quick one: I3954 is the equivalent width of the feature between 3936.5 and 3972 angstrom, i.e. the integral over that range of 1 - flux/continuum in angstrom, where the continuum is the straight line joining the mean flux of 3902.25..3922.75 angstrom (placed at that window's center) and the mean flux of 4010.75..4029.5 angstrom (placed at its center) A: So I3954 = 6.3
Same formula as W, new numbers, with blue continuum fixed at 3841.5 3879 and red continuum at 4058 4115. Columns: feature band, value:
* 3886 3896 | 2.3 angstrom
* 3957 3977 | 5.1 angstrom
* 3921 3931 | 0.3 angstrom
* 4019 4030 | -0.2 angstrom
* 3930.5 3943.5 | 2.4 angstrom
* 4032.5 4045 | -1.6 angstrom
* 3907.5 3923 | -0.5 angstrom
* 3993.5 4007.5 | -2.2 angstrom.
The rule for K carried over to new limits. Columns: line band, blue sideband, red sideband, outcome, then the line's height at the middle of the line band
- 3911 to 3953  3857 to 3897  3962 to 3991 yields -3.74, 2.86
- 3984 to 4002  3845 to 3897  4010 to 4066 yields -0.33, 3.53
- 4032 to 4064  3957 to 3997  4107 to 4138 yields -4.87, 3.33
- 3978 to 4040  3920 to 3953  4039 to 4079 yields -3.09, 3.47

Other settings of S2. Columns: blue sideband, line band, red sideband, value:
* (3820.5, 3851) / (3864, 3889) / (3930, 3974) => -2.31 angstrom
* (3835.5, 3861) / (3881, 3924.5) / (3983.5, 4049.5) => 3.20 angstrom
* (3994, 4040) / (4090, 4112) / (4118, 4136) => 3.93 angstrom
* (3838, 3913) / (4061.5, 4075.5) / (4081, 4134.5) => -0.90 angstrom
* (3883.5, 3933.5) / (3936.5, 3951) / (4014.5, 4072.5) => -0.03 angstrom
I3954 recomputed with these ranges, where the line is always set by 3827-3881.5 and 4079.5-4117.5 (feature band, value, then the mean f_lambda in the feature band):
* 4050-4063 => -2.1 angstrom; 3.85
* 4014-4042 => -3.4 angstrom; 3.66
